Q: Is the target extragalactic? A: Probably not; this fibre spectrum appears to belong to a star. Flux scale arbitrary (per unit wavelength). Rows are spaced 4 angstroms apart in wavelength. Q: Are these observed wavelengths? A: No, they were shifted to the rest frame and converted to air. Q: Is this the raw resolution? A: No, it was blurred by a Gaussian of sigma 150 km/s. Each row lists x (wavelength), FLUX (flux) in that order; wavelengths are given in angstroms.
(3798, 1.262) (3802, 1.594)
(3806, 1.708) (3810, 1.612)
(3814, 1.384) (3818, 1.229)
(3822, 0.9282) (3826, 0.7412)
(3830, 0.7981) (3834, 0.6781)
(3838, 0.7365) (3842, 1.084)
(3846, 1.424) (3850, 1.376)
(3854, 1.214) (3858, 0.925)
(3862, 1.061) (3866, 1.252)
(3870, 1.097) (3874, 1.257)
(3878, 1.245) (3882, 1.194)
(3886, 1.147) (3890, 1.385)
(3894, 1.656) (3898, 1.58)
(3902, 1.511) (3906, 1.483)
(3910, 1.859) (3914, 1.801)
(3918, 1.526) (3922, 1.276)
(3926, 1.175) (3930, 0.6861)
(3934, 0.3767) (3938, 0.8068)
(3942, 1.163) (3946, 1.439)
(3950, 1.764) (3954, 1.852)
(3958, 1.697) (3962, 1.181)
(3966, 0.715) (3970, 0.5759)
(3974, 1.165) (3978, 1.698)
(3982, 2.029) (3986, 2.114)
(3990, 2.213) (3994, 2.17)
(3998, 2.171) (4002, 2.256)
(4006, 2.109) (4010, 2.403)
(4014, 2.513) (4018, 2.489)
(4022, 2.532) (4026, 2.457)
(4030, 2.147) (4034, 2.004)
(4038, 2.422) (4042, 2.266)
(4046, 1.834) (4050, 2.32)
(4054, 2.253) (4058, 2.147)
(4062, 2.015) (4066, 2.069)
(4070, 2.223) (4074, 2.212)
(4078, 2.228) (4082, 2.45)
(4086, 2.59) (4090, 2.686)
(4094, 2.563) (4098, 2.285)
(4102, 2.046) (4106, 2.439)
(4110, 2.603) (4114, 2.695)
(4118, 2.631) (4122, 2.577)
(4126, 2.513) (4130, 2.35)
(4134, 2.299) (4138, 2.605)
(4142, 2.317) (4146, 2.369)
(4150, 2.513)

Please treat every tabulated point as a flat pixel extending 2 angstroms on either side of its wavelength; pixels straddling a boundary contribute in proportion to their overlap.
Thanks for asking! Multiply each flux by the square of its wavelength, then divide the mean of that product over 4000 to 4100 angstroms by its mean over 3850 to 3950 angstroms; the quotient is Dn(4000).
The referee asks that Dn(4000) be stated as 1.96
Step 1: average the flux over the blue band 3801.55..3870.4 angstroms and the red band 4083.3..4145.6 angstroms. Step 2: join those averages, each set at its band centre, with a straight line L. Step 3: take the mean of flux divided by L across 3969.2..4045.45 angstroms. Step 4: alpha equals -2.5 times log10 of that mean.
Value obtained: -0.072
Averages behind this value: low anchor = 1.15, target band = 2.11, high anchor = 2.48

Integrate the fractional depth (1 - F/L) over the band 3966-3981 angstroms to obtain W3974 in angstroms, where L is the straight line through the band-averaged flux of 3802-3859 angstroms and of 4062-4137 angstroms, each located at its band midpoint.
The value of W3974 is 5.6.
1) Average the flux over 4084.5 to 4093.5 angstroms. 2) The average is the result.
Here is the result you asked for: 2.63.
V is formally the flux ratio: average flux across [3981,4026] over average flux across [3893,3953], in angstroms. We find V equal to 1.70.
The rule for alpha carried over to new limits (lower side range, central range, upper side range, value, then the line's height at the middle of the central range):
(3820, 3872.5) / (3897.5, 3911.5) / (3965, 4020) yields -0.16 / 1.38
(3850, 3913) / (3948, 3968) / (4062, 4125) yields 0.19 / 1.72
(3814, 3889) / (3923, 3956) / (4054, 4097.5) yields 0.34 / 1.57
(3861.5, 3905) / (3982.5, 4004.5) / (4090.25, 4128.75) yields -0.15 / 1.89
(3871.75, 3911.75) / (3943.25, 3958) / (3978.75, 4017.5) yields 0.13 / 1.86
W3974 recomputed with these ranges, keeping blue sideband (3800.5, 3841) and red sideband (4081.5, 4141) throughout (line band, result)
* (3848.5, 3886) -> 4.81 angstroms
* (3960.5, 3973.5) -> 6.91 angstroms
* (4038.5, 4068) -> 0.94 angstroms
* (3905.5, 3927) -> 0.49 angstroms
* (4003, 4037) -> -4.49 angstroms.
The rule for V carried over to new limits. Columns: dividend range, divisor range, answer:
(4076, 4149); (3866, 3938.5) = 1.91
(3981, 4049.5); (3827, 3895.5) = 1.97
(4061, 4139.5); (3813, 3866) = 2.30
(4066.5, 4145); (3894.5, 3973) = 1.88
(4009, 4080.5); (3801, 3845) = 1.99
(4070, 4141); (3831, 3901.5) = 2.05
